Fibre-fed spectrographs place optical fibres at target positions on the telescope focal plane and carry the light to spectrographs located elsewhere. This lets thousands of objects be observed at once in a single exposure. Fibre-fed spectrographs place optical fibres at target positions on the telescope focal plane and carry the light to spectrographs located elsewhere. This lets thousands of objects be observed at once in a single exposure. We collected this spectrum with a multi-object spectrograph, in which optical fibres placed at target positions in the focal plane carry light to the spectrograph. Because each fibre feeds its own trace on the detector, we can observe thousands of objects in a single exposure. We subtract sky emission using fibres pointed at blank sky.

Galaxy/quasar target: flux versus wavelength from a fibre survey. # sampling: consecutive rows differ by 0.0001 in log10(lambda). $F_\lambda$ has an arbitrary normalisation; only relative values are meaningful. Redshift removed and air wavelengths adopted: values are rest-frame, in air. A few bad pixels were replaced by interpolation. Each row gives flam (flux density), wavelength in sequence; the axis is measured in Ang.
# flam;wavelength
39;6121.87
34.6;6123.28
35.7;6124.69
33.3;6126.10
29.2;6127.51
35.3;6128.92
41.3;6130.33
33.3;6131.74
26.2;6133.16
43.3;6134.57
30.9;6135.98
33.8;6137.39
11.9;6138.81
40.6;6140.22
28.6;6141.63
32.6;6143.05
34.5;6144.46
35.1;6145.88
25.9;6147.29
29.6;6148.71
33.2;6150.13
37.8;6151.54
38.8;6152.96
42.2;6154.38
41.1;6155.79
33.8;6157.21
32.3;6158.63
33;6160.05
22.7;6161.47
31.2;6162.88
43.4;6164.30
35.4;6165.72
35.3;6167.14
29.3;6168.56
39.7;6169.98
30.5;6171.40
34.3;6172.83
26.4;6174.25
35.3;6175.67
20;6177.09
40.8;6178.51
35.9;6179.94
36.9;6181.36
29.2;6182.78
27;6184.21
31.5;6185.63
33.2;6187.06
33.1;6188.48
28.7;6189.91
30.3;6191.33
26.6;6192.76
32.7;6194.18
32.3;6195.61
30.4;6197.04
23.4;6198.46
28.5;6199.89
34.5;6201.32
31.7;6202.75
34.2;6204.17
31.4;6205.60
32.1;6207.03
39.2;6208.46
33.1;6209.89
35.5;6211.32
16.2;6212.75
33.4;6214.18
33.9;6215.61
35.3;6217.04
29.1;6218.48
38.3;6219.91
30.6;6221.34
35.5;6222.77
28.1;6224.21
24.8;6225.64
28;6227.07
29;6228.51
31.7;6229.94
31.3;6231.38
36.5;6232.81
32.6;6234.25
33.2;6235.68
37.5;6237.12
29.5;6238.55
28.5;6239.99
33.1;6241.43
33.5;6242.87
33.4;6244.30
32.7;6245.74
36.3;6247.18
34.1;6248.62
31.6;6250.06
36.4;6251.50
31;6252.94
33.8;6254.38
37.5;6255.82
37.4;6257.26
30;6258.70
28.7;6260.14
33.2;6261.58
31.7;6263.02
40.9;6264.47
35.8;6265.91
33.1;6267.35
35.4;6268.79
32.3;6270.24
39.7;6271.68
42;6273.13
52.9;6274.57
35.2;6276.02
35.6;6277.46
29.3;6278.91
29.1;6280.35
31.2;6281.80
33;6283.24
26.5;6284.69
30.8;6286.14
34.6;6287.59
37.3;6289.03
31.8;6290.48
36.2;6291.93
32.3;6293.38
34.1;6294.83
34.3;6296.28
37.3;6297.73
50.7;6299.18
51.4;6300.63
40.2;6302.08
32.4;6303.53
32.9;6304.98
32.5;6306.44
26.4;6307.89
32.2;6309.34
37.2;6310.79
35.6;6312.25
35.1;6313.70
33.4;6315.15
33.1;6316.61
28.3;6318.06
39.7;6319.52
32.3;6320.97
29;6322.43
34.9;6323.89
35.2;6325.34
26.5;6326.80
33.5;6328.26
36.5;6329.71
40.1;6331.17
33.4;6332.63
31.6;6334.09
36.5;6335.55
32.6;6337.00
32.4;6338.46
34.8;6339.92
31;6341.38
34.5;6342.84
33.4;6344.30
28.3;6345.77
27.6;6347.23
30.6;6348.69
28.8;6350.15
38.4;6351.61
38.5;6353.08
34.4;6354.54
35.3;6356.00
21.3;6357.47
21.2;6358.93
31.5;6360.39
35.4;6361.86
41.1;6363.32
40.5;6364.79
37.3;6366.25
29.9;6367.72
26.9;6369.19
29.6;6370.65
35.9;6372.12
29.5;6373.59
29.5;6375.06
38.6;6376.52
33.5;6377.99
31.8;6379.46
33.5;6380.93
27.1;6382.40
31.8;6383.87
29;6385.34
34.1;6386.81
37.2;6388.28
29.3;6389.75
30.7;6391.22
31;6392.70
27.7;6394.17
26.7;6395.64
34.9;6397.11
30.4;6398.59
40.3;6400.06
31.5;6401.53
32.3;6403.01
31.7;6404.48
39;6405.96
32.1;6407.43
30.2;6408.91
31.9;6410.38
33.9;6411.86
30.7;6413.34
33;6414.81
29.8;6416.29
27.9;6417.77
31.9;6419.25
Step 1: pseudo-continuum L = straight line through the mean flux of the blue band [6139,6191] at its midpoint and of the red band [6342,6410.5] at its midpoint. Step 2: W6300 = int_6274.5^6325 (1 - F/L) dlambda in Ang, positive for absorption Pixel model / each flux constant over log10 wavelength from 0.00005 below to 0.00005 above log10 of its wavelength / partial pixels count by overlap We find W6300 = -3.2 Ang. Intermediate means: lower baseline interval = 33.1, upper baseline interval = 32.3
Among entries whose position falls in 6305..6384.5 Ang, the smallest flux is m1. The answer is 21.2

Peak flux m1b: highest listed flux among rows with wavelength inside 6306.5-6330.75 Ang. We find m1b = 39.7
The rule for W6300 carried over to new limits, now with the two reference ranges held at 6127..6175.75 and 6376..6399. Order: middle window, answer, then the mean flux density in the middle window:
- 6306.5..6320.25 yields -0.5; 33.4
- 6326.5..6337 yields -0.7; 34.2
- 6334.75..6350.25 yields 0.0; 32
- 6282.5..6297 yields -0.3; 33.1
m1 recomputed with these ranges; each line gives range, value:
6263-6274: 31.7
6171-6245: 16.2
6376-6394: 27.1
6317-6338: 26.5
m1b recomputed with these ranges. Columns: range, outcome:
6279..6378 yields 51.4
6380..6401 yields 40.3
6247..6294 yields 52.9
